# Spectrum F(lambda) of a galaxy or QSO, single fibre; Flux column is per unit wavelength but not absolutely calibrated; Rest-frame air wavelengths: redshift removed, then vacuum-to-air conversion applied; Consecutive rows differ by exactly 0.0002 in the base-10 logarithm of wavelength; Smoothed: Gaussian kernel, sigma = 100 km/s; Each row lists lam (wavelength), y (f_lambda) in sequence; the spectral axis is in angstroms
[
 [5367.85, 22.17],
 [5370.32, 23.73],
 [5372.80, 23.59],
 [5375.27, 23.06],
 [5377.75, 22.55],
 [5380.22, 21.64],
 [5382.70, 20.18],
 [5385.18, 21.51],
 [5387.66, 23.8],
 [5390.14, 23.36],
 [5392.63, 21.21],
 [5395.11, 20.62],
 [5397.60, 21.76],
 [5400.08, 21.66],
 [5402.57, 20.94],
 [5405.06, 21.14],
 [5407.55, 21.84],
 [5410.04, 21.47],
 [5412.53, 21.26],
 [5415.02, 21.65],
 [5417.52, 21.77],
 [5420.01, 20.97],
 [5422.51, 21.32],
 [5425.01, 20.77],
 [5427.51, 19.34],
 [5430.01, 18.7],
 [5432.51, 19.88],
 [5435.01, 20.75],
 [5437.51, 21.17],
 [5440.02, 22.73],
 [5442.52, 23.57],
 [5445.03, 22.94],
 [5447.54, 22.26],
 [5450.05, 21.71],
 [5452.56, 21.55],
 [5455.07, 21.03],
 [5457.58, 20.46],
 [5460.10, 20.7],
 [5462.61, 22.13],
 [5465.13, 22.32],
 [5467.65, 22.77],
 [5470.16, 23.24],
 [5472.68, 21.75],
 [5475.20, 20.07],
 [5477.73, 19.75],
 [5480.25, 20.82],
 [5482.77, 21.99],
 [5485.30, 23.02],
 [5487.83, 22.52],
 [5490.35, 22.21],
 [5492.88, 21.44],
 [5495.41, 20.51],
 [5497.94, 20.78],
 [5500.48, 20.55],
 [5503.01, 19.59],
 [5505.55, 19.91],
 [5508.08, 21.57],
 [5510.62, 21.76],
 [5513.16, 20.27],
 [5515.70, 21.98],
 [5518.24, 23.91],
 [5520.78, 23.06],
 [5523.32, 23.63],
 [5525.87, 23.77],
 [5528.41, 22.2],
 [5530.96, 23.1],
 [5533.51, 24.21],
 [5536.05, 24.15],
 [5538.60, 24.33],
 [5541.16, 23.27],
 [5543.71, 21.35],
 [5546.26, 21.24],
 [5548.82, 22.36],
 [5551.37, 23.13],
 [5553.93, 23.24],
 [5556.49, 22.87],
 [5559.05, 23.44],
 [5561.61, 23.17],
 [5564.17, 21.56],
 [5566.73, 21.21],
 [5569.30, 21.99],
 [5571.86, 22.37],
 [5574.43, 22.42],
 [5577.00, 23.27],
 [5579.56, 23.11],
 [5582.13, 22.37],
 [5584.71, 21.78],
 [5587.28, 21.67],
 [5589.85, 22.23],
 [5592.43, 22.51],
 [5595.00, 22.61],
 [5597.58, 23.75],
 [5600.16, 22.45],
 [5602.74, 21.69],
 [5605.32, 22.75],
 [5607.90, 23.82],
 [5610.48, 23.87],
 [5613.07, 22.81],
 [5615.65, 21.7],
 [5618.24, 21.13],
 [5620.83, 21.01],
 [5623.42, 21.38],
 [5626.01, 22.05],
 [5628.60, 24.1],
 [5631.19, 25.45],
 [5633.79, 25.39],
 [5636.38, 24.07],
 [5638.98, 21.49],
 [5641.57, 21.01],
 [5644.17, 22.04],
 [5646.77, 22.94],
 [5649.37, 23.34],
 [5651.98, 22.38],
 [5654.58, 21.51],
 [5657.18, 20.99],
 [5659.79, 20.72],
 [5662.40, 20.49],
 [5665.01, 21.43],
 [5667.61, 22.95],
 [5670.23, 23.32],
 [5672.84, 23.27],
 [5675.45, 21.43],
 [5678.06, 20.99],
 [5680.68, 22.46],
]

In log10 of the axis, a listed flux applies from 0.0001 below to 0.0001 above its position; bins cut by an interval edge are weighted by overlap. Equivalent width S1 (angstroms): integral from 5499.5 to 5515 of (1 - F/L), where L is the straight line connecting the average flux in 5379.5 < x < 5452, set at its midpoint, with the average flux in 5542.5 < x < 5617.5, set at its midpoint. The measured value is 1.0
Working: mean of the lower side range 21.4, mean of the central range 20.7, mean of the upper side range 22.5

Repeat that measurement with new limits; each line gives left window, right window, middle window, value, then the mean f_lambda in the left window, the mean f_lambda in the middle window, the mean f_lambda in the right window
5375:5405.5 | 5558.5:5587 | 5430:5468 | 0.6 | 21.8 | 21.6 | 22.4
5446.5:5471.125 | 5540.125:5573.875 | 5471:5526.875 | 1.2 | 21.8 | 21.6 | 22.4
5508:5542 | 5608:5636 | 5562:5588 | 0.9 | 23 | 22.2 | 23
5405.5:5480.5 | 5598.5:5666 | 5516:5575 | -2.5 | 21.4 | 22.9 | 22.4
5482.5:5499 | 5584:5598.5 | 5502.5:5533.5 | -0.4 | 21.8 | 22.2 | 22.4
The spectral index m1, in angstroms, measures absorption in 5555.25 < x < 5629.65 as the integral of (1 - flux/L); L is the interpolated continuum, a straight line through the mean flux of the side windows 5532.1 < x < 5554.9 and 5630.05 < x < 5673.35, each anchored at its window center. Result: 1.11 angstroms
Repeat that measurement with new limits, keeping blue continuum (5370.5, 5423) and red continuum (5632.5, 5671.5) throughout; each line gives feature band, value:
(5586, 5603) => -0.2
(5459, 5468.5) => 0.0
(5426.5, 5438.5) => 1.1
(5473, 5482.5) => 0.6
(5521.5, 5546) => -1.3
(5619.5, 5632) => -0.3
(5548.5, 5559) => -0.4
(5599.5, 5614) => -0.5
